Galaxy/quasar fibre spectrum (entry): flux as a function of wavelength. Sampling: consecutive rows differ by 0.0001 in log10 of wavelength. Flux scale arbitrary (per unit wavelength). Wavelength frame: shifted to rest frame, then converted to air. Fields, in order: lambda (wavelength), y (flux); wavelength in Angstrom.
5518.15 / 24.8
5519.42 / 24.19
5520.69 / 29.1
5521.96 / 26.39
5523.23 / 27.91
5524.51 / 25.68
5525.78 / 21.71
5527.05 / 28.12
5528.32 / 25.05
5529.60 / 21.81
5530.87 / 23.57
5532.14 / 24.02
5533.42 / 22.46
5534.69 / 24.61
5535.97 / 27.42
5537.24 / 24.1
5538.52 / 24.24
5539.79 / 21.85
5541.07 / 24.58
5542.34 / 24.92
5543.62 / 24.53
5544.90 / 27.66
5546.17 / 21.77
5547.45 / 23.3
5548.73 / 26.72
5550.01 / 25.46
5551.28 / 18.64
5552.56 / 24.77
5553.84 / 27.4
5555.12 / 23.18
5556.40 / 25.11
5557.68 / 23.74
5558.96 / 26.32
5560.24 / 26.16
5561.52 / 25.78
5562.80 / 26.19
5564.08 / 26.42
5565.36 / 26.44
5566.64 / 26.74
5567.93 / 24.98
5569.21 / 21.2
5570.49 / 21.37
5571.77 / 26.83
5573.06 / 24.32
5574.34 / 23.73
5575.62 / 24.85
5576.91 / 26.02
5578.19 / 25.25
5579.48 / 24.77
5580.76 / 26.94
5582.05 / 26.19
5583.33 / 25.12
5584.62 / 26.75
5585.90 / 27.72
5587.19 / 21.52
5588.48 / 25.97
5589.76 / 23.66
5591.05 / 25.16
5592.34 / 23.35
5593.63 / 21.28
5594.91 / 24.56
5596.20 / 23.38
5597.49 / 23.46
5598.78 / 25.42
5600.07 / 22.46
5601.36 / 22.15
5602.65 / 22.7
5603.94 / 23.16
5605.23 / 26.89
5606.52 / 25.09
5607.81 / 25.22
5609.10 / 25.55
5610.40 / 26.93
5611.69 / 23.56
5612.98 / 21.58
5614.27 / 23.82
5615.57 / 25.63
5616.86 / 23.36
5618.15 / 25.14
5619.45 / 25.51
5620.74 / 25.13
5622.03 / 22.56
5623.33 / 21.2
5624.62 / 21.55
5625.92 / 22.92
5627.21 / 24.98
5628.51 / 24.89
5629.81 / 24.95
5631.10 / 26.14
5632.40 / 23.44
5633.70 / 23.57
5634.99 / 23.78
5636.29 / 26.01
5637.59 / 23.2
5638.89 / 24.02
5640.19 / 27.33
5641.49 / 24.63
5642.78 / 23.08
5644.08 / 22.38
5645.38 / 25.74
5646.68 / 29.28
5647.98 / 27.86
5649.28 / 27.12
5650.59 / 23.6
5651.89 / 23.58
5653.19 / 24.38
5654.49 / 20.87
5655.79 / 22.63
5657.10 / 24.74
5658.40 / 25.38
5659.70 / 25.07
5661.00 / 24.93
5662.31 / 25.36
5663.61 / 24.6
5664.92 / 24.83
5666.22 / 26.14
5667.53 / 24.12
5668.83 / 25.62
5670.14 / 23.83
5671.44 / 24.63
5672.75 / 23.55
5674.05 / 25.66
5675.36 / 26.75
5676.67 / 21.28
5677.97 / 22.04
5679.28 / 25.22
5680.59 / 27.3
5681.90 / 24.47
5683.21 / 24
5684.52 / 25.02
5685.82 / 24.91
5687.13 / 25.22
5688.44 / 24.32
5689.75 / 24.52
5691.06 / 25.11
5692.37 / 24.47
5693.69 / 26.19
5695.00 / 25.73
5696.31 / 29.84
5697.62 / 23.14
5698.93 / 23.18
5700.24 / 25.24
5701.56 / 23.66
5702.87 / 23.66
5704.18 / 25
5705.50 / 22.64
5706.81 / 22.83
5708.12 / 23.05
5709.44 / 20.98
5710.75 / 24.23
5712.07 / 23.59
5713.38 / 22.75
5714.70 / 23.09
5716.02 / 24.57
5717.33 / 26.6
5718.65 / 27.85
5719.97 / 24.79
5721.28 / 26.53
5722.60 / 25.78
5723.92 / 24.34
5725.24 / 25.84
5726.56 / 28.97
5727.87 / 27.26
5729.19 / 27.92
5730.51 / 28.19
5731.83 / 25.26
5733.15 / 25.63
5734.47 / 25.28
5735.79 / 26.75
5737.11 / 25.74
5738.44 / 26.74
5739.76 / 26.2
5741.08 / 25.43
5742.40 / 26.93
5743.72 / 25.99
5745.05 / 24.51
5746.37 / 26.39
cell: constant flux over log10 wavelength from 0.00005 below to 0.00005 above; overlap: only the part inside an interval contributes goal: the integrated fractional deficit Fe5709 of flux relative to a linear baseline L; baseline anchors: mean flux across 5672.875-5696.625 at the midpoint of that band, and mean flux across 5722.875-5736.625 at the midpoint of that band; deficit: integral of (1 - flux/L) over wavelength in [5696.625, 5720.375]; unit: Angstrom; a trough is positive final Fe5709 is 1.7 Angstrom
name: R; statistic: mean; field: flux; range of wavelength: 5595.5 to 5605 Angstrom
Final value 23.4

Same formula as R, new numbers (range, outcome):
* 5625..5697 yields 24.8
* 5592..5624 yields 24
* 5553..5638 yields 24.6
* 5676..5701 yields 24.8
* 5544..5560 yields 24.5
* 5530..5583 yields 24.7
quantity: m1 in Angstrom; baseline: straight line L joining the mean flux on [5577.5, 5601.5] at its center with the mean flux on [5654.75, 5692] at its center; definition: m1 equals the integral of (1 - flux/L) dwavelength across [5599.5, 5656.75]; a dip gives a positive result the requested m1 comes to 0.6 Angstrom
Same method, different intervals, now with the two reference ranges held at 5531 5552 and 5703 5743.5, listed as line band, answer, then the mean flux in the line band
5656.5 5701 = 0.28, 24.9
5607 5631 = 0.45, 24.2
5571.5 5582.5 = -0.45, 25.4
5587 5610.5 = 0.41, 24.1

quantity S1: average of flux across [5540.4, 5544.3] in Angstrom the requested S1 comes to 24.7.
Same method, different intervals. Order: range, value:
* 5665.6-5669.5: 25.3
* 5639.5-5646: 24.6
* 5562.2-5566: 26.4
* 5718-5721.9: 26.4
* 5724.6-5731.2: 27.7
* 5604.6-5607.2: 26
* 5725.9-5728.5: 28.2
